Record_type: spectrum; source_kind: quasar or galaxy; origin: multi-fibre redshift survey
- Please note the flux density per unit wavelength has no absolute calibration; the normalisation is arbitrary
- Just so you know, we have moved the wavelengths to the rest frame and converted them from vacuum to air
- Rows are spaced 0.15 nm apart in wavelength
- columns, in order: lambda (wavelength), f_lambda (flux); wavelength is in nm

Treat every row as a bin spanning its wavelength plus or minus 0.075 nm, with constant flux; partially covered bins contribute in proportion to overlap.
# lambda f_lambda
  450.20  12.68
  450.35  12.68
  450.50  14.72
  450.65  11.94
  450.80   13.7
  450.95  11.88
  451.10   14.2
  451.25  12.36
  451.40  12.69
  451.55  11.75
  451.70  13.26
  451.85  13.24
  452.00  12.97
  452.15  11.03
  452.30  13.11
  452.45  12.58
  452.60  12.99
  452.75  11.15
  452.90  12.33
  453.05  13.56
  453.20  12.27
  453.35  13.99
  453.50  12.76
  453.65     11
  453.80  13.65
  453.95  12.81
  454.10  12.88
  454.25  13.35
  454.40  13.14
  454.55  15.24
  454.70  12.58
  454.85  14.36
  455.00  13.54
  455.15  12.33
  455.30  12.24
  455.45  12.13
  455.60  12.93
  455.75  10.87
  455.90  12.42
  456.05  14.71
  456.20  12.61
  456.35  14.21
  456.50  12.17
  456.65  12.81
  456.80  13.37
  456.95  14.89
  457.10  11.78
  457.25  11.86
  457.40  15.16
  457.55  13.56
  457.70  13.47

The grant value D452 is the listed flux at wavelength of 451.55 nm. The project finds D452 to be 11.75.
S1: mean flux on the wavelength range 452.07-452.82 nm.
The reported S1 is 12.2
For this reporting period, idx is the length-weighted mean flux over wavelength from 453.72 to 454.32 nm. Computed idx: 13.2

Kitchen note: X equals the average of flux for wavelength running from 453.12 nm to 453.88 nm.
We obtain 12.7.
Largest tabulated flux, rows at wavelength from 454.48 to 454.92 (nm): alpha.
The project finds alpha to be 15.24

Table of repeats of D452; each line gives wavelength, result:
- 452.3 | 13.11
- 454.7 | 12.58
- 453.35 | 13.99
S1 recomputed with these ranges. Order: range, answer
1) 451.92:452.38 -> 12.4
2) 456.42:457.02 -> 13.3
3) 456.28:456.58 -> 13.2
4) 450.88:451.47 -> 12.8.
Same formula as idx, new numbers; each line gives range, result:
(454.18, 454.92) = 13.7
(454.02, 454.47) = 13.1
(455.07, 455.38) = 12.3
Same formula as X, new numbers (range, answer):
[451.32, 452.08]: 12.8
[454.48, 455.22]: 13.6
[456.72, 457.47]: 13.4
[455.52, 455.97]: 12.1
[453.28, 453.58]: 13.3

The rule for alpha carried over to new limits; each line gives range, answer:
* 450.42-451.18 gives 14.72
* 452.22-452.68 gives 13.11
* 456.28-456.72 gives 14.21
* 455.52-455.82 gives 12.93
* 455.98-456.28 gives 14.71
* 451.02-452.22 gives 14.2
